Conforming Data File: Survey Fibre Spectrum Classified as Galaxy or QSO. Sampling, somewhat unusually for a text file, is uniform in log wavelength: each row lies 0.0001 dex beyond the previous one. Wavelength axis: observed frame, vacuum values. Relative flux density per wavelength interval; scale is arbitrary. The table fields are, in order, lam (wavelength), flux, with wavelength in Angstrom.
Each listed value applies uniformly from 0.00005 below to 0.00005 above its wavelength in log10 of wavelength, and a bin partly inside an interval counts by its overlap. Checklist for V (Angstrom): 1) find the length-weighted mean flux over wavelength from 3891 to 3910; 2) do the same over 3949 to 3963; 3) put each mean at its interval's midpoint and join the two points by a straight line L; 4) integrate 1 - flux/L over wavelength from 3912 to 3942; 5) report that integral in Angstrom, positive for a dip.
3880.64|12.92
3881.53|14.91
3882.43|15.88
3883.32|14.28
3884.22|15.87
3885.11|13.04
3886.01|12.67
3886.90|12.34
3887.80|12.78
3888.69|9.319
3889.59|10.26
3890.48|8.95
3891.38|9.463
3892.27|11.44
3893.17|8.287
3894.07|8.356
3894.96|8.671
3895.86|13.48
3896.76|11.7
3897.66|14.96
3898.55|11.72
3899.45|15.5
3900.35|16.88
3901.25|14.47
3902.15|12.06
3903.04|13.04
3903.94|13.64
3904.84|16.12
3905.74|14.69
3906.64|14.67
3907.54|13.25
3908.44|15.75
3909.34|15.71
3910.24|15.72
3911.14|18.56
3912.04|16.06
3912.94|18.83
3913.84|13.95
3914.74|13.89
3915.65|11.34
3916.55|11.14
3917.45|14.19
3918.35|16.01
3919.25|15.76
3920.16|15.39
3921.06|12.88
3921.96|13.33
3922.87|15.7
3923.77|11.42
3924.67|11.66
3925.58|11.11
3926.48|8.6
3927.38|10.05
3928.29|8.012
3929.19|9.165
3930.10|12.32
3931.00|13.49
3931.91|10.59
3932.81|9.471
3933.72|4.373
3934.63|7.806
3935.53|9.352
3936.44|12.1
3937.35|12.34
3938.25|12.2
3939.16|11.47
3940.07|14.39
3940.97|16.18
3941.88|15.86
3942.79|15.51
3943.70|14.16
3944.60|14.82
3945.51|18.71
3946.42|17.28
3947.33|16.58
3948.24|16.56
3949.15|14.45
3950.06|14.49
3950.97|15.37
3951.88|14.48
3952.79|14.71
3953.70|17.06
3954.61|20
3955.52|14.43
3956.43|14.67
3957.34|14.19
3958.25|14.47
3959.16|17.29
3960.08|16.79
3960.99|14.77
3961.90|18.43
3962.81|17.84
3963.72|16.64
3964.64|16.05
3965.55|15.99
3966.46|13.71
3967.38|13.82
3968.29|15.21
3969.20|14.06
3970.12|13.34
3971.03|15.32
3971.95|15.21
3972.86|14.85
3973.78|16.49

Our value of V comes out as 4.3 Angstrom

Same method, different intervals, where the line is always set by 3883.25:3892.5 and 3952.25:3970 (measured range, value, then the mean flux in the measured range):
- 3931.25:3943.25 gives 2.3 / 11.7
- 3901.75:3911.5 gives -1.5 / 14.8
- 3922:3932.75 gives 2.1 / 11.1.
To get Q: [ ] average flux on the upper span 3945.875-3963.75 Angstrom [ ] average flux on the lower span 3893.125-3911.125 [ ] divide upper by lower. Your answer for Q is 1.17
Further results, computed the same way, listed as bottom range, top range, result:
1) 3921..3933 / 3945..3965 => 1.43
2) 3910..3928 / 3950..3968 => 1.15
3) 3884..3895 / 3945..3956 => 1.49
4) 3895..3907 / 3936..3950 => 1.07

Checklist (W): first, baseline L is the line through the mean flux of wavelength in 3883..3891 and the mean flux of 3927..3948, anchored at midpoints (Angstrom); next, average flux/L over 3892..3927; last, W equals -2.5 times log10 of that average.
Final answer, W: -0.110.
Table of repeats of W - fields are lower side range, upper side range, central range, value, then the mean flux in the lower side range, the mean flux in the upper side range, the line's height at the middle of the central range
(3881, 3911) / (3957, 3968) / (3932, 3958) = 0.086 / 13.1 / 15.8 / 15.1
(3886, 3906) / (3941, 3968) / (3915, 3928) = 0.085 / 12.2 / 15.8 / 13.8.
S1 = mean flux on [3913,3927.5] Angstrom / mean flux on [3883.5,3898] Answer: 1.15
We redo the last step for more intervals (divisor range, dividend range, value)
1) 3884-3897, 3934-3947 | 1.24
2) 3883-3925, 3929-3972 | 1.07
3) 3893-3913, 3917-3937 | 0.82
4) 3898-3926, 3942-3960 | 1.10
